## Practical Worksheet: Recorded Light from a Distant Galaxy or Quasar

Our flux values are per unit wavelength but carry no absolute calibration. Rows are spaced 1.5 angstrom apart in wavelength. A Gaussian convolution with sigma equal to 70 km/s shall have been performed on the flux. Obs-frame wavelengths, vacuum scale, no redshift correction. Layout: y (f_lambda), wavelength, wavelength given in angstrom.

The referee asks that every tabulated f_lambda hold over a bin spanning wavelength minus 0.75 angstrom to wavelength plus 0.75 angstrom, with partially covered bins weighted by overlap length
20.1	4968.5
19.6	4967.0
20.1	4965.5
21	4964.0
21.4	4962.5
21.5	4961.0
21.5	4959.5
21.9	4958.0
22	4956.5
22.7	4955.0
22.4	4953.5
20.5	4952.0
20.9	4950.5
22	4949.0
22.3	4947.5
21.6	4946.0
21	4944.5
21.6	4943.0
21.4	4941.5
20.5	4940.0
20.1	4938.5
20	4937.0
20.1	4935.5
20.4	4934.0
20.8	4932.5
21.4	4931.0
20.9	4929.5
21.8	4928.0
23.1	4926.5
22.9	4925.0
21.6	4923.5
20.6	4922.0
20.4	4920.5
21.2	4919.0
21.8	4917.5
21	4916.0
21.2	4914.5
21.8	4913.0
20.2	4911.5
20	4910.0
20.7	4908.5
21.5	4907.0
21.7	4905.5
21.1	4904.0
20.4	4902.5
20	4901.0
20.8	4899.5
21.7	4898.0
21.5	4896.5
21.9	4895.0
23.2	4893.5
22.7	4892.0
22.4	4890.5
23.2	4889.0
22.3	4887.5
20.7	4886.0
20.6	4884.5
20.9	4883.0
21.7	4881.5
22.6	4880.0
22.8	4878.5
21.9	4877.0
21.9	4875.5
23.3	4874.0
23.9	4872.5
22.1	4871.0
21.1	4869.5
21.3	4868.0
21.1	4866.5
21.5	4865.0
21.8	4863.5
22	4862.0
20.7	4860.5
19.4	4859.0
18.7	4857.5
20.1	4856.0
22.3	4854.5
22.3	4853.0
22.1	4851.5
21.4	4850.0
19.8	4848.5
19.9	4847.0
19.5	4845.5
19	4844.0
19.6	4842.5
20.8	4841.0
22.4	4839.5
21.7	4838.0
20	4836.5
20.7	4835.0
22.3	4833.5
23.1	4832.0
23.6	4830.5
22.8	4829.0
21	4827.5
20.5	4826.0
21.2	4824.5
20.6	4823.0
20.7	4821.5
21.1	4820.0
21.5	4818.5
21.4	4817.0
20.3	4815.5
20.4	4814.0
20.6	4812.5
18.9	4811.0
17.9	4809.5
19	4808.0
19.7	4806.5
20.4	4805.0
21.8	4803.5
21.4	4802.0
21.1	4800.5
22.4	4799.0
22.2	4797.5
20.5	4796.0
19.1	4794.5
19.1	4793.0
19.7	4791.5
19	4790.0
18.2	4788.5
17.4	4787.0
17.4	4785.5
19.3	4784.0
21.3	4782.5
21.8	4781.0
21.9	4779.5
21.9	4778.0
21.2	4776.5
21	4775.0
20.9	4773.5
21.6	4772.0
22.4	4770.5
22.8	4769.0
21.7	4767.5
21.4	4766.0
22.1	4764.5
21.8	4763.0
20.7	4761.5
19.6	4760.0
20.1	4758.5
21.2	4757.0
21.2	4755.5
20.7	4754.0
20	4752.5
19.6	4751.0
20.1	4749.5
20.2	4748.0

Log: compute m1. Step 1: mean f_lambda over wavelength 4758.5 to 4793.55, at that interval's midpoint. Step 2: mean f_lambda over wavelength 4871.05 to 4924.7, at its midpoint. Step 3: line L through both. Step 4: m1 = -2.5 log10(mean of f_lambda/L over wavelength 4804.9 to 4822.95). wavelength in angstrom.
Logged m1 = 0.04 mag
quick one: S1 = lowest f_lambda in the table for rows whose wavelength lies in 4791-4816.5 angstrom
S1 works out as 17.9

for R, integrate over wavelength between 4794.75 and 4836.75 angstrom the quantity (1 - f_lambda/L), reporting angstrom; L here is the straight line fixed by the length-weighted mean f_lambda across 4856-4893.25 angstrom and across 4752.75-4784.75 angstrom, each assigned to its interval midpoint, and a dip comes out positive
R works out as 0.9 angstrom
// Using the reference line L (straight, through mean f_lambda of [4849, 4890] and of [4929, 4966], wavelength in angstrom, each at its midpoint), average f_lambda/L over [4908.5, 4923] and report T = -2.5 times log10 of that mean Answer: 0.02 mag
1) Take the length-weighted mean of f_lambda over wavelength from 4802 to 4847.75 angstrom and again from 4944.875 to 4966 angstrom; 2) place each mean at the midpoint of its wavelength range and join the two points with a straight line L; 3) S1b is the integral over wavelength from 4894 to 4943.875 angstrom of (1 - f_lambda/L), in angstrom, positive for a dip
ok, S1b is 0.5 angstrom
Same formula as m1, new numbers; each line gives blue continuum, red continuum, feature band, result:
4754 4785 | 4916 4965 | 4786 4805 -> 0.06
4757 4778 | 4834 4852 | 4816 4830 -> -0.02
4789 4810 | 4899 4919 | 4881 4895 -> -0.06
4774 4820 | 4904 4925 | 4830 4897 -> -0.04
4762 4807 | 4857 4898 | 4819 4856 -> 0.01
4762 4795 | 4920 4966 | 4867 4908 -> -0.04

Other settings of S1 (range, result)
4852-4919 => 18.7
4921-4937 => 20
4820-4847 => 19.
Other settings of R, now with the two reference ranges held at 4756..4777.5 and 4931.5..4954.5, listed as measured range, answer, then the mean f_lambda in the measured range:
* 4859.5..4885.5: -0.8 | 21.8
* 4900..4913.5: 0.2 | 20.8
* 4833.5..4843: 0.1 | 21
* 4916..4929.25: -0.3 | 21.6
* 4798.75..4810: 0.4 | 20.4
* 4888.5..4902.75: -0.5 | 21.8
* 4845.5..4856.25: 0.1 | 21.1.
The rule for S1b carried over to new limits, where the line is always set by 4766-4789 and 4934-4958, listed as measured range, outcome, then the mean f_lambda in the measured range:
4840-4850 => 0.5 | 20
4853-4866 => 0.1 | 20.9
